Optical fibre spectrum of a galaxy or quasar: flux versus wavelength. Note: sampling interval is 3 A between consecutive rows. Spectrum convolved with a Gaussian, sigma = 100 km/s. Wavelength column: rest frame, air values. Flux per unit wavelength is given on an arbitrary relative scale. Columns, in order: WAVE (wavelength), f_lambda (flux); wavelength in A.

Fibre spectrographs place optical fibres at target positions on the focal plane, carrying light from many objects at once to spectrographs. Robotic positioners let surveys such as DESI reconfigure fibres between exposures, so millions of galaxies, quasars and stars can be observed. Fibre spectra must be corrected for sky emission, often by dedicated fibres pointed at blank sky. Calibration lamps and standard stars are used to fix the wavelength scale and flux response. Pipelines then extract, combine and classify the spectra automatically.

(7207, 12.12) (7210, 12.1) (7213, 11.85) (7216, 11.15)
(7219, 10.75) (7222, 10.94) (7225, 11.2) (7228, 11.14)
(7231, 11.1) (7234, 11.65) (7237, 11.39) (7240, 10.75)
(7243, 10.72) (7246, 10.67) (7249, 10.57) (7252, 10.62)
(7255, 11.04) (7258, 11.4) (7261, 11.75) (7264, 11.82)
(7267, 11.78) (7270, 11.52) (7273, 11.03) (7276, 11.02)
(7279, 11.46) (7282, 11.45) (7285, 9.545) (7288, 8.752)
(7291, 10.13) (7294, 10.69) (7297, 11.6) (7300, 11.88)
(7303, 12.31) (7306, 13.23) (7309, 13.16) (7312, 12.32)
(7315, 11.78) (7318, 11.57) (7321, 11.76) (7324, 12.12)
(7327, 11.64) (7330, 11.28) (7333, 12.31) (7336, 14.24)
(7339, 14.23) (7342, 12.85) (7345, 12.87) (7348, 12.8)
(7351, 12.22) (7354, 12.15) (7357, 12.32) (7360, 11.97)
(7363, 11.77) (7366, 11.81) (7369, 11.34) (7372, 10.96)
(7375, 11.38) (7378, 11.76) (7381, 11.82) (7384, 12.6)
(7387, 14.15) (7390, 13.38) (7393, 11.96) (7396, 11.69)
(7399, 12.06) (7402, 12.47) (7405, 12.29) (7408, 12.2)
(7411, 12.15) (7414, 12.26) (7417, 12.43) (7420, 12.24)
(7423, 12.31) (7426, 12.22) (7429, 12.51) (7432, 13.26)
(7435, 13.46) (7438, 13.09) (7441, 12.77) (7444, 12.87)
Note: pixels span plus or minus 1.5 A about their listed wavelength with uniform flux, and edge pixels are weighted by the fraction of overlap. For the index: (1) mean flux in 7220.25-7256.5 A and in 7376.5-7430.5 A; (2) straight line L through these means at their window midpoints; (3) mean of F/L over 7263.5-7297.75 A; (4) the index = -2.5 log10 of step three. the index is 0.046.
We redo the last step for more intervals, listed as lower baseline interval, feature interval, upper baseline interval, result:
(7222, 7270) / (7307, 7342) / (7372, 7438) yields -0.06 mag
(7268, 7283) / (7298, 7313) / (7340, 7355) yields -0.06 mag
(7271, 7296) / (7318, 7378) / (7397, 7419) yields -0.07 mag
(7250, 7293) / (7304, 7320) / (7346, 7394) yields -0.09 mag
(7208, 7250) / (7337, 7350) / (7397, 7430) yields -0.12 mag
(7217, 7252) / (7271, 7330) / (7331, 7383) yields 0.02 mag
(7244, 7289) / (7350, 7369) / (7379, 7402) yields 0.01 mag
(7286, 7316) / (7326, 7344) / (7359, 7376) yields -0.11 mag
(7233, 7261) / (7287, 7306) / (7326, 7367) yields 0.06 mag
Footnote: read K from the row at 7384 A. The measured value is 12.6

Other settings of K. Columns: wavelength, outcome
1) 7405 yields 12.29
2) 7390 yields 13.38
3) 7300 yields 11.88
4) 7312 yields 12.32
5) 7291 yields 10.13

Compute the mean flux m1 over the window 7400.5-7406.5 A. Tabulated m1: 12.4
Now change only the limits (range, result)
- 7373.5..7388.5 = 12.3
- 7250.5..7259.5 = 11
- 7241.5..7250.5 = 10.7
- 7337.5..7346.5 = 13.3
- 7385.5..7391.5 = 13.8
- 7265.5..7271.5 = 11.7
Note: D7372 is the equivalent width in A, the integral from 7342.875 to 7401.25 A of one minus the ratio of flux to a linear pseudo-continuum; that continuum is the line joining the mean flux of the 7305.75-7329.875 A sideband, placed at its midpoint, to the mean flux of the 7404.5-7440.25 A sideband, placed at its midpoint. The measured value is 0.75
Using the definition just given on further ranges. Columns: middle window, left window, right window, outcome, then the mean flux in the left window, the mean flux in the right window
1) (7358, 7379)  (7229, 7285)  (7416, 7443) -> 1.0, 11.2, 12.7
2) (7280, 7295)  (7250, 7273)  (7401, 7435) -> 1.8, 11.4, 12.4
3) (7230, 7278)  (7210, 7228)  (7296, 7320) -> 1.9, 11.3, 12.2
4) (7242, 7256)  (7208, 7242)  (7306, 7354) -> 1.0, 11.3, 12.5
